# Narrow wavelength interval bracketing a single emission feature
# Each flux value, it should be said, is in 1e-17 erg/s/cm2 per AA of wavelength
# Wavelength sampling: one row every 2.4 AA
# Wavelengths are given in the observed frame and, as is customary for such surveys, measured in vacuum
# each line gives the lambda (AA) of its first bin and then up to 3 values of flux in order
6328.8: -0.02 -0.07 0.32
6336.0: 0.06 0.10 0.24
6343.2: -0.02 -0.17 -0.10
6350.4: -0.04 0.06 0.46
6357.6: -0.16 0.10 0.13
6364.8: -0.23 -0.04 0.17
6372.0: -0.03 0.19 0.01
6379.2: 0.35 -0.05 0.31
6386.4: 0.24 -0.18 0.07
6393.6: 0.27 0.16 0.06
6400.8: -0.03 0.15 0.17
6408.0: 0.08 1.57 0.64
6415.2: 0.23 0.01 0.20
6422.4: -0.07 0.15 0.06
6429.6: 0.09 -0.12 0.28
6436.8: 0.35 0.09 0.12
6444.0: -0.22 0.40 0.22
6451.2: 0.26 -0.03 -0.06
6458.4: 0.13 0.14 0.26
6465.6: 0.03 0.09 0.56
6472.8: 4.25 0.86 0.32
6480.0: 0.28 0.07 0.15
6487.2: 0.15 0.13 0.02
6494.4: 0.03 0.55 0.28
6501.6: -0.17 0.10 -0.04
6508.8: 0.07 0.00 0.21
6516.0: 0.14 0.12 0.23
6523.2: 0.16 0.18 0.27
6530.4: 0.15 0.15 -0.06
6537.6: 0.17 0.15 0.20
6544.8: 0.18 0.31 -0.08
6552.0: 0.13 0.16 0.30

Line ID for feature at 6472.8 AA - [O III] 5007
